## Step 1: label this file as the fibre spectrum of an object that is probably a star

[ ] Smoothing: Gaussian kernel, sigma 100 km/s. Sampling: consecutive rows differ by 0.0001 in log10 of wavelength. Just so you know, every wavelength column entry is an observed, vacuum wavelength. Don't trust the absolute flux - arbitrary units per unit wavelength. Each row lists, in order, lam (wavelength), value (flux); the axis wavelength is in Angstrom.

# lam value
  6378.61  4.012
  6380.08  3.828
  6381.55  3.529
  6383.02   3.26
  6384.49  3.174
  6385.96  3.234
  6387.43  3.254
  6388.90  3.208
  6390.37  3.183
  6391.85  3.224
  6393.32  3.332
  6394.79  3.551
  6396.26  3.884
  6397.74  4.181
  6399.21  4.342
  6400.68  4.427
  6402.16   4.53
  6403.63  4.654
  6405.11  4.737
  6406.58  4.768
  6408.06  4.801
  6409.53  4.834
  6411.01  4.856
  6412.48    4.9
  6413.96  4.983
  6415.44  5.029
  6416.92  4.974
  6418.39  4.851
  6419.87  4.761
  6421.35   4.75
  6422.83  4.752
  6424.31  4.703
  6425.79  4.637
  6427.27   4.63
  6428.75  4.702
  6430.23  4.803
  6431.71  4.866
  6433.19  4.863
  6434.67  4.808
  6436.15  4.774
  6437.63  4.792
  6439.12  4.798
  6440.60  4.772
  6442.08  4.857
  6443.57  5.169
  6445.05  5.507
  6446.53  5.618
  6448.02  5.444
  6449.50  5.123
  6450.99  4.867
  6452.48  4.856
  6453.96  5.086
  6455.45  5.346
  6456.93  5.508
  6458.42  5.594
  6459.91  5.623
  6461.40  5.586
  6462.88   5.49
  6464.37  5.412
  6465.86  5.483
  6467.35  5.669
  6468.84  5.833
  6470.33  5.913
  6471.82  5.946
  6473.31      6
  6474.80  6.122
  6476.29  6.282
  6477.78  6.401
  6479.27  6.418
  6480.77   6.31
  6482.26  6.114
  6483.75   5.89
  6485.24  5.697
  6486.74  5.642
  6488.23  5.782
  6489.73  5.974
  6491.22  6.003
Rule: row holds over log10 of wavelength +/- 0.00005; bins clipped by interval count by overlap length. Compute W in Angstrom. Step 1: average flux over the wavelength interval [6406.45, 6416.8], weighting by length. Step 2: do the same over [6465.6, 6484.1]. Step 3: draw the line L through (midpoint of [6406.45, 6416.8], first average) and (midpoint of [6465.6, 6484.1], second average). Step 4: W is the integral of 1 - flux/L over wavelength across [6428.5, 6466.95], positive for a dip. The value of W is 2.8 Angstrom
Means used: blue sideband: 4.89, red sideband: 6.05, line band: 5.16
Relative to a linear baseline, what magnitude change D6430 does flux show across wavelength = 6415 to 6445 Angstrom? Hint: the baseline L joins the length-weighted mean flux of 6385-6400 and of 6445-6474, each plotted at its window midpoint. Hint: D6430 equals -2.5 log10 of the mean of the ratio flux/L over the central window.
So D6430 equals -0.05 mag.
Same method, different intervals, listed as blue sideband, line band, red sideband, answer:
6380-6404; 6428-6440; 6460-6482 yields 0.01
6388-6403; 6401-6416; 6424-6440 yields -0.16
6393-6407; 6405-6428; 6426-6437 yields -0.07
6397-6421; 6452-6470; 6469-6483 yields 0.07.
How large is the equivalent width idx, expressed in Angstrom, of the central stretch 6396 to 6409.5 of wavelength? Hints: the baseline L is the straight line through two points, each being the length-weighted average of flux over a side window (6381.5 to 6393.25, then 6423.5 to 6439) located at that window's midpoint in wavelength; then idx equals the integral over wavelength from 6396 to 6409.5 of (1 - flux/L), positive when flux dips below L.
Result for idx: -2.6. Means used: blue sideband 3.25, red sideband 4.76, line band 4.52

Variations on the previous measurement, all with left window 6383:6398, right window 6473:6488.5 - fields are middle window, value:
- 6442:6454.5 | -0.2 Angstrom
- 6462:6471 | 0.0 Angstrom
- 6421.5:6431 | -0.6 Angstrom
